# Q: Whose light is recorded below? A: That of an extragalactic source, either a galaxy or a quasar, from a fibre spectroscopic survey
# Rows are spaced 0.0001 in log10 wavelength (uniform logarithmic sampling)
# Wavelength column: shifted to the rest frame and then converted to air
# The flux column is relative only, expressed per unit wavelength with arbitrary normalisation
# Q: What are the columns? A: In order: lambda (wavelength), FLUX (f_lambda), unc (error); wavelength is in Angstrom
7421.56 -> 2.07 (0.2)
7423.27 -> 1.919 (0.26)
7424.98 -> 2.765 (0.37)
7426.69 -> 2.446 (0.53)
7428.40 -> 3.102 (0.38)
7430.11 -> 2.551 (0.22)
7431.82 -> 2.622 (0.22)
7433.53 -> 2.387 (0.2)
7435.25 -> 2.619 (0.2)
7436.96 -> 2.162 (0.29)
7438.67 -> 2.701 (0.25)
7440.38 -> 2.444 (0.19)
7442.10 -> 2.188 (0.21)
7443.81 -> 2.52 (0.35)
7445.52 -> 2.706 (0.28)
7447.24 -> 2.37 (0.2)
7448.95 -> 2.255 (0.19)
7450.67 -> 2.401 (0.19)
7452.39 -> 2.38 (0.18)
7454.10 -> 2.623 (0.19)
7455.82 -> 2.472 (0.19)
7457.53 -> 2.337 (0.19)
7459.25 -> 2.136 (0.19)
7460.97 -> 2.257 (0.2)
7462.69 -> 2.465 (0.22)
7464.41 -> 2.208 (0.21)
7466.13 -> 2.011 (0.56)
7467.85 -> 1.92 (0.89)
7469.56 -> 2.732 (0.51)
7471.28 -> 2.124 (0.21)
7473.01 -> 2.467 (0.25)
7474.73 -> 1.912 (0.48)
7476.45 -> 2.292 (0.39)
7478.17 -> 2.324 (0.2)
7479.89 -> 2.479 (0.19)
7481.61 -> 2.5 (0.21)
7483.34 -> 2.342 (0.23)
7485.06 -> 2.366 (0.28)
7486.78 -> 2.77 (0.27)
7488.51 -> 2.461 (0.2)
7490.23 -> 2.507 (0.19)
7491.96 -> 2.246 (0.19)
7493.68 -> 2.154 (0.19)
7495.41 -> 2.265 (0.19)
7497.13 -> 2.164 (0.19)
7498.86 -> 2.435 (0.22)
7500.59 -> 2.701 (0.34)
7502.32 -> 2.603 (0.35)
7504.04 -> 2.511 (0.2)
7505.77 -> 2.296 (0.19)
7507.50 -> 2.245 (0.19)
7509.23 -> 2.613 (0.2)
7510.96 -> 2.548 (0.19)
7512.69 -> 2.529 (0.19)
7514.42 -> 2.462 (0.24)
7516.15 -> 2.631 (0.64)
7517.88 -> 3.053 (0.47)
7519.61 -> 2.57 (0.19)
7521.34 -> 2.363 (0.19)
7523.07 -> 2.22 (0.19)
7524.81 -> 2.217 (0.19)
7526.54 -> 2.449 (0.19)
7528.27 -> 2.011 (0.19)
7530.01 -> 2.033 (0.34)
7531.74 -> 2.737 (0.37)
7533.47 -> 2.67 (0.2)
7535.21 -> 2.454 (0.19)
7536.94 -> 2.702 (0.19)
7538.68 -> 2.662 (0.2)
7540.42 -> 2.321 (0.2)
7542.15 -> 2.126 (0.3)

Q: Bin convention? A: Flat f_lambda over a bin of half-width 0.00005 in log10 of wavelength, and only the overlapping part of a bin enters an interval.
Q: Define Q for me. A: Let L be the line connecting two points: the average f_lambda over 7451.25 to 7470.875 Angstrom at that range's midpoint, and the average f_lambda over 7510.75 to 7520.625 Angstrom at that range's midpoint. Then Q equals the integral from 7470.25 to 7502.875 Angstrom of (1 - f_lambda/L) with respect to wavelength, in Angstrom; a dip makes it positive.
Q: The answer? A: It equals 1.2 Angstrom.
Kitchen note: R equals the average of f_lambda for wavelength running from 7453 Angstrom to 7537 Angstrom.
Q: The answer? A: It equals 2.4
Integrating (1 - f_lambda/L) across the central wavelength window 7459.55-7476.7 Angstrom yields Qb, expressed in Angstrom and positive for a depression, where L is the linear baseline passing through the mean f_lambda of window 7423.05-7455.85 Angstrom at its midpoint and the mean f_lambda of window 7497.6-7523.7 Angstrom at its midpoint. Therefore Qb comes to 1.8 Angstrom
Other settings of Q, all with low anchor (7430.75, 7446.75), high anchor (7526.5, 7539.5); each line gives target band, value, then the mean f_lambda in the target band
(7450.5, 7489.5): 2.0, 2.35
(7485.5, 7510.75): 0.4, 2.43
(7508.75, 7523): -0.6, 2.58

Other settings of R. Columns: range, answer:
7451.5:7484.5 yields 2.32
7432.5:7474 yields 2.37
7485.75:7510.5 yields 2.43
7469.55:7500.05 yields 2.36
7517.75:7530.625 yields 2.33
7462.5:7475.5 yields 2.22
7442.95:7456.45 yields 2.47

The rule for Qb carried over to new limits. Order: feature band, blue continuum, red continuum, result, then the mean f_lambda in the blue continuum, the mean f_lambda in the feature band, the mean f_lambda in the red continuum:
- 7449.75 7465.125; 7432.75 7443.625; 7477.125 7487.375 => 0.4 Angstrom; 2.42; 2.36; 2.45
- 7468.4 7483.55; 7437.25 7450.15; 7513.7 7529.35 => 0.6 Angstrom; 2.44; 2.34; 2.44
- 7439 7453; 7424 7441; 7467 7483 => 0.4 Angstrom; 2.58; 2.42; 2.31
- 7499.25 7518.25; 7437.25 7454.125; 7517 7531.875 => -1.2 Angstrom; 2.44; 2.55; 2.39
